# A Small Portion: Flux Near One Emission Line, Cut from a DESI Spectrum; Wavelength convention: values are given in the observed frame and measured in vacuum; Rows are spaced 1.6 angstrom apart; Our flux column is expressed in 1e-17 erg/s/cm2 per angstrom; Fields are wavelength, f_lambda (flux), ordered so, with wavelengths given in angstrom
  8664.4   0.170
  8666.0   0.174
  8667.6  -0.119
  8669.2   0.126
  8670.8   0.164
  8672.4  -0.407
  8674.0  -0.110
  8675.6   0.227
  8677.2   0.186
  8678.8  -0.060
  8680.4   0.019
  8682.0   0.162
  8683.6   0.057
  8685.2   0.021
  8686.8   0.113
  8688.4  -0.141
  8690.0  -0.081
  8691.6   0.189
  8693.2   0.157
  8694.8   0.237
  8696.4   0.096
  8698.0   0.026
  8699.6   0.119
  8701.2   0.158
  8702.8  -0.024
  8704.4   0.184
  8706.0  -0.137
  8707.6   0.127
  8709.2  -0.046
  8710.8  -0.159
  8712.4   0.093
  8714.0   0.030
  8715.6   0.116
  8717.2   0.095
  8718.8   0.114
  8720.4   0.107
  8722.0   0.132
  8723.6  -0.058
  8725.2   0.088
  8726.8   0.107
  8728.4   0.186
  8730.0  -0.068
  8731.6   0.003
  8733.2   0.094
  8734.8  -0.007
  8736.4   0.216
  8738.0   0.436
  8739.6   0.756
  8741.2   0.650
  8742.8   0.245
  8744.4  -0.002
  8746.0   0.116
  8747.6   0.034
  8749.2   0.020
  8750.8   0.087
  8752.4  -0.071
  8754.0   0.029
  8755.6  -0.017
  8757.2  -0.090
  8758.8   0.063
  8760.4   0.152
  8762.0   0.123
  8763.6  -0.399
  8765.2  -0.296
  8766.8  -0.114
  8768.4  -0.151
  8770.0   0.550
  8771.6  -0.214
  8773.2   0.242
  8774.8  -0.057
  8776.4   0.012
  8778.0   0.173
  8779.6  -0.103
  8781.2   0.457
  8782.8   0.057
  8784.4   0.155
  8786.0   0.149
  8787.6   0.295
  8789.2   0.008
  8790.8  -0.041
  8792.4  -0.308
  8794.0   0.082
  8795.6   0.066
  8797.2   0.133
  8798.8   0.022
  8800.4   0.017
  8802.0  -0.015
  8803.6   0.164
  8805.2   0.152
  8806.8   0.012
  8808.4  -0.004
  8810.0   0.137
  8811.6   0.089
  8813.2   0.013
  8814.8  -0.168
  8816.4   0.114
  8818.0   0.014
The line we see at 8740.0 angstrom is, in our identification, H-beta 4861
